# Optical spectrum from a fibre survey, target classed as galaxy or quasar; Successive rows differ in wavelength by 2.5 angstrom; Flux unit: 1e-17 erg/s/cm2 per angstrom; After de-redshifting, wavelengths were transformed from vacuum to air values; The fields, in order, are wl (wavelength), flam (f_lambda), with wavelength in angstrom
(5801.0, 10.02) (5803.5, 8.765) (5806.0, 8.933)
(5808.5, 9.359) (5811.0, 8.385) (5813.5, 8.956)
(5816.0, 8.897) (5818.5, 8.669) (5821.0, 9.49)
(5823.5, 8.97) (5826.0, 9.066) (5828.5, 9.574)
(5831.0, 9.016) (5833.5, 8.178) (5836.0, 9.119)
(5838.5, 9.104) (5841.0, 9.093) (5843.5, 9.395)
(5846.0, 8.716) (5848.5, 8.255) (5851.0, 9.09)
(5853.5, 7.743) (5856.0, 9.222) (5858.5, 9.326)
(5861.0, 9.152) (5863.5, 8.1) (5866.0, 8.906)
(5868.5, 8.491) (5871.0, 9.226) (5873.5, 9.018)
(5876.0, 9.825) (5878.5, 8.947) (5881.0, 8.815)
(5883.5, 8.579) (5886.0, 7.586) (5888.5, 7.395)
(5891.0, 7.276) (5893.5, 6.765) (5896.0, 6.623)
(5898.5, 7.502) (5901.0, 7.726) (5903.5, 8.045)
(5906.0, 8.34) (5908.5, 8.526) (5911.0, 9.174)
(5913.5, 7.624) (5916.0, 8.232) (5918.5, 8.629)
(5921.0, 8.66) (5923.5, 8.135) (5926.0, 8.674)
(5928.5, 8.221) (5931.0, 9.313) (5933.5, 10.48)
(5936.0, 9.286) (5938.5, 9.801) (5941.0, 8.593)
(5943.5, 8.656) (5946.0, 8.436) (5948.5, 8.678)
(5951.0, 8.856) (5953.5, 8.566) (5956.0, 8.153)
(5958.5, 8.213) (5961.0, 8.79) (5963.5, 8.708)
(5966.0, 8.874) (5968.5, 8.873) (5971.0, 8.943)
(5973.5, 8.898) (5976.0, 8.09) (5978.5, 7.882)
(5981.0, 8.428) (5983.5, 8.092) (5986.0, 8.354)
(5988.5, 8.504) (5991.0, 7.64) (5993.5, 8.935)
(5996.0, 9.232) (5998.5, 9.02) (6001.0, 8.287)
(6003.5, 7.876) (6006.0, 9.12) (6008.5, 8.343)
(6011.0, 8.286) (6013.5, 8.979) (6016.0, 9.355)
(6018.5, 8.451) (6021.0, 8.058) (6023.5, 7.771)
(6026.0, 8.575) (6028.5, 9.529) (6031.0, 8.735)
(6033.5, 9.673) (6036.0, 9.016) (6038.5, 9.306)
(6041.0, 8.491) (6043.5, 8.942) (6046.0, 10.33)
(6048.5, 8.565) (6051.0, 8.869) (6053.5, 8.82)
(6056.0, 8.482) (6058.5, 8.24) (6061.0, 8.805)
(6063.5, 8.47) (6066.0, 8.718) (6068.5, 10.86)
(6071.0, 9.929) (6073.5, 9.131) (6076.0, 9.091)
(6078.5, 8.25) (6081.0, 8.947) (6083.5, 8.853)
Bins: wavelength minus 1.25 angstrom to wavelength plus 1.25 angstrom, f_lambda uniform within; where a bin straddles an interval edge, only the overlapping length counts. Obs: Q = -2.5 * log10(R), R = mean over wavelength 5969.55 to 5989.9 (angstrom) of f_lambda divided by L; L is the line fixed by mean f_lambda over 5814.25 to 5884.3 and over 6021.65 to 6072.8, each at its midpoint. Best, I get 0.07 mag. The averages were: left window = 8.93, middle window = 8.4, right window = 9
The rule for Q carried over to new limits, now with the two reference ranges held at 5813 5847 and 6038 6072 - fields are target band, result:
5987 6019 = 0.05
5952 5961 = 0.08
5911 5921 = 0.09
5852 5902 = 0.09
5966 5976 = 0.03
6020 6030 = 0.07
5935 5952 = 0.02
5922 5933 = 0.04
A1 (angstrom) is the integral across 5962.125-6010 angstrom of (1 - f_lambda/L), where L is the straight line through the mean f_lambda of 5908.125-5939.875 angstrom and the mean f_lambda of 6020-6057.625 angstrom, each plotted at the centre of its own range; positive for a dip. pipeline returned 1.8 angstrom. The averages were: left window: 8.83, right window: 8.88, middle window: 8.53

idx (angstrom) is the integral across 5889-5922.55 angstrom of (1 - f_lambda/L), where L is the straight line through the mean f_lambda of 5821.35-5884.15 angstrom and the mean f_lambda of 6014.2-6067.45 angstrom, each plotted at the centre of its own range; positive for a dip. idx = 3.7 angstrom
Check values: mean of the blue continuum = 8.93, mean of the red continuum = 8.83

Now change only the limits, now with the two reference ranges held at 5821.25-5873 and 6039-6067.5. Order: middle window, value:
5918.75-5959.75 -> 0.4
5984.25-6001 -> 0.5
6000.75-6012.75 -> 0.6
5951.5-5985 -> 1.3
